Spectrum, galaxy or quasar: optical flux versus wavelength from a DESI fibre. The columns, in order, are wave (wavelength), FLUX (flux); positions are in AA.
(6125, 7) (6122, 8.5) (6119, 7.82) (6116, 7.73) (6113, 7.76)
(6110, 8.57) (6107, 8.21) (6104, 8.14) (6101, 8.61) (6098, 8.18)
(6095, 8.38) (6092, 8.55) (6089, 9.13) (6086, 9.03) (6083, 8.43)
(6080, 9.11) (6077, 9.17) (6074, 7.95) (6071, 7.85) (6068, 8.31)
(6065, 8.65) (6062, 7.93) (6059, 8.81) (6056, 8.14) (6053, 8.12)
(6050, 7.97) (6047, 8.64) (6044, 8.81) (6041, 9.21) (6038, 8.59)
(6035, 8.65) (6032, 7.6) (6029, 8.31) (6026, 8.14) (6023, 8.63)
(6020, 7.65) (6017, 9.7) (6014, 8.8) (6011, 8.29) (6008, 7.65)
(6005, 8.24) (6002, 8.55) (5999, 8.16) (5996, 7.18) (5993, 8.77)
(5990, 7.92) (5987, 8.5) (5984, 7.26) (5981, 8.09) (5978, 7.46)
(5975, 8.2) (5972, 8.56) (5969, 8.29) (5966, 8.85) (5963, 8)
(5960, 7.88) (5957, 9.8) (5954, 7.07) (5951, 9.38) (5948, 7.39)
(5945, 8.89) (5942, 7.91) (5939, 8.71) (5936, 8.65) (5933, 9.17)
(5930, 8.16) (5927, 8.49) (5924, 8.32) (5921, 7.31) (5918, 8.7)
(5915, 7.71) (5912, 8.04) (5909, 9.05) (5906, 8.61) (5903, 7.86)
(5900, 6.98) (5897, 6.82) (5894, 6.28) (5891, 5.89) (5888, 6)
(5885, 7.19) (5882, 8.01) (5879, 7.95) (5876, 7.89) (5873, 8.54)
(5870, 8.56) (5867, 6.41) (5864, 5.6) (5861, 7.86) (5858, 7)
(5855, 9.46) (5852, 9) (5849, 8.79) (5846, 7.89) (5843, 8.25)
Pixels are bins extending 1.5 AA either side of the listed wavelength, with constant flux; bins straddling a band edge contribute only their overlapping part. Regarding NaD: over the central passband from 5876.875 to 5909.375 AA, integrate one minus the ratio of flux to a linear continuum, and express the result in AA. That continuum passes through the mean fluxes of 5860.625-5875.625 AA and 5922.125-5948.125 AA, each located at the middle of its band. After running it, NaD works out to 2.1 AA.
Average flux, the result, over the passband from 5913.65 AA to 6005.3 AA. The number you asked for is 8.25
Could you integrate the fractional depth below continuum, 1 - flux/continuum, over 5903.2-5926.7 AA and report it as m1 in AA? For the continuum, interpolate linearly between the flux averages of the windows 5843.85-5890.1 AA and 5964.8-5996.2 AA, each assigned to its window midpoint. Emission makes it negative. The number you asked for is -1.0 AA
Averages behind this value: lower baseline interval 7.73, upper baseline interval 8.13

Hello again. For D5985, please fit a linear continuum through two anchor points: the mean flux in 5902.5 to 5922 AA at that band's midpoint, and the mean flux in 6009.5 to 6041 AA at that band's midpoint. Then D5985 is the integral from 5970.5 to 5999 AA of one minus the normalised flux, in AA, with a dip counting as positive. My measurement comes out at 1.29 AA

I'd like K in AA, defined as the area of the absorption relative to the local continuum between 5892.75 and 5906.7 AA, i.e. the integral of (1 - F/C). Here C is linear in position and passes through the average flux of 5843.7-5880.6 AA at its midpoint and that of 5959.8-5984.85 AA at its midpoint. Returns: 1.3 AA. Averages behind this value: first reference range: 7.92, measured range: 7.25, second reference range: 8.1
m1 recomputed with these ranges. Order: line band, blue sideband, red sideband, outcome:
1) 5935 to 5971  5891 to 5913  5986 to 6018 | -2.12 AA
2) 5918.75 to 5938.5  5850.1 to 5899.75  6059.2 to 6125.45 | -1.92 AA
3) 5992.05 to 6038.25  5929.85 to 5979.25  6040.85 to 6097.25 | 0.88 AA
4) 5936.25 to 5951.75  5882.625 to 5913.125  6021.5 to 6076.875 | -1.65 AA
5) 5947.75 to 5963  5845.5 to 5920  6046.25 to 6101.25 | -0.71 AA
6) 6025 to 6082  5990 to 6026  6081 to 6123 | -0.59 AA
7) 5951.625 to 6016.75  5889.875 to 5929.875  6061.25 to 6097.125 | -1.01 AA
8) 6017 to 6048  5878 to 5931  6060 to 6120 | -1.27 AA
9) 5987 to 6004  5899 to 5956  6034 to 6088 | 0.49 AA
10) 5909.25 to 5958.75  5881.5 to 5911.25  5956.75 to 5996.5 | -4.39 AA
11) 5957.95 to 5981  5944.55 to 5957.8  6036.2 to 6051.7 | 0.66 AA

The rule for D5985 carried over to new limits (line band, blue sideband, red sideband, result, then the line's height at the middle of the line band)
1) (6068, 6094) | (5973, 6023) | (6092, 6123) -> -1.4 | 8.19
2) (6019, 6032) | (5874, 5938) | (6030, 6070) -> 0.3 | 8.3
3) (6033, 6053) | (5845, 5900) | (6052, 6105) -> -0.7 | 8.31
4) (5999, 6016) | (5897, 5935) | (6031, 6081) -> 0.0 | 8.34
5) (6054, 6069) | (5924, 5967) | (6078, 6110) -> 0.3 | 8.55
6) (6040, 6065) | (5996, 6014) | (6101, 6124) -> -1.0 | 8.13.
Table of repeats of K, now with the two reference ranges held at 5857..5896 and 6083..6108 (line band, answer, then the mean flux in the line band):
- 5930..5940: -1.62 AA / 8.75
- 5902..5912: -1.51 AA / 8.47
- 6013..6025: -0.92 AA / 8.67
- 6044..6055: -0.10 AA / 8.32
